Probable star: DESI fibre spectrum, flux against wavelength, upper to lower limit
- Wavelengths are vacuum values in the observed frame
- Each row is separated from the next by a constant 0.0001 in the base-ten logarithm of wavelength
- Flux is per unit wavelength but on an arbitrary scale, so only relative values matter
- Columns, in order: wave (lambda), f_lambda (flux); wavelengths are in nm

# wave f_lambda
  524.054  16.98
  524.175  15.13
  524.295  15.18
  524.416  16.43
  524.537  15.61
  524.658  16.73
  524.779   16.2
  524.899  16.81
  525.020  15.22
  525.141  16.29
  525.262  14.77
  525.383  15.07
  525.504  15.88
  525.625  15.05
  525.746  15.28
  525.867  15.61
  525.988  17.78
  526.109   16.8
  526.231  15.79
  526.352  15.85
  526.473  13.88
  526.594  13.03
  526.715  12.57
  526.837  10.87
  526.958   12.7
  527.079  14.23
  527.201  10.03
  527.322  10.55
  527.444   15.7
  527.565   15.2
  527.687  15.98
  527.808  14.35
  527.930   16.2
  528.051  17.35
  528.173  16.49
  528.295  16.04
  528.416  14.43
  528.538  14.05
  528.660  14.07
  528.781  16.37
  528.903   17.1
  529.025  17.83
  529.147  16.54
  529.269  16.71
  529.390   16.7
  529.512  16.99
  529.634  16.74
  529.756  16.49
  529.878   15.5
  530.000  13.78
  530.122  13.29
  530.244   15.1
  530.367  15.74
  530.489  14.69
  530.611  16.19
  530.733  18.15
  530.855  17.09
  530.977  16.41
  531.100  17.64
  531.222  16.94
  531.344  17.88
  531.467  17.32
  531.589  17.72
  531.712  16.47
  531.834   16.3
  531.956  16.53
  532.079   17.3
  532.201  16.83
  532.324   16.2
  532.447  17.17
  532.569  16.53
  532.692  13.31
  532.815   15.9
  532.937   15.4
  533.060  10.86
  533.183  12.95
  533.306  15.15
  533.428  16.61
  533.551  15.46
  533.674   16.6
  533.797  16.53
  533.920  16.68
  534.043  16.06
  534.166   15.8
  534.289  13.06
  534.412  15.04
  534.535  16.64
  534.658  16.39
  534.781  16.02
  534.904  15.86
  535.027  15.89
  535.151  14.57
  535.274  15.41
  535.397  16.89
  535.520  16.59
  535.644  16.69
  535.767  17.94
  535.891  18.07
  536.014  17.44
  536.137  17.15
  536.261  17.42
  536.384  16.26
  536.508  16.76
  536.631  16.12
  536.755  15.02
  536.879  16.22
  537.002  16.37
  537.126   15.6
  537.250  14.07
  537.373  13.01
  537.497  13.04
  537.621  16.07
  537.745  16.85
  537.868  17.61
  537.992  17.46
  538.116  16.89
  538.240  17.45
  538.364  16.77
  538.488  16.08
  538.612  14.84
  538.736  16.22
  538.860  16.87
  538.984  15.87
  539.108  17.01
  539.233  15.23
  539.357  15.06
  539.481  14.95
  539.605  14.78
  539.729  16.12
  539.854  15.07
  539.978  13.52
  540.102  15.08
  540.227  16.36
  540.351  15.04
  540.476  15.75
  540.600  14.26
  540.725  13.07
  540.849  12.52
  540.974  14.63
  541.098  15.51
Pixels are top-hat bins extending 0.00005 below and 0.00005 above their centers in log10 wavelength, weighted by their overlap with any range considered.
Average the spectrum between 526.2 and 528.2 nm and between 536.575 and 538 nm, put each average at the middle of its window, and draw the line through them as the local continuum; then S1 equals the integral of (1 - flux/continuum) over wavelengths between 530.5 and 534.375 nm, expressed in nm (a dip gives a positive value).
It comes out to -0.321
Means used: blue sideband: 14.1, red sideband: 15.5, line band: 16.1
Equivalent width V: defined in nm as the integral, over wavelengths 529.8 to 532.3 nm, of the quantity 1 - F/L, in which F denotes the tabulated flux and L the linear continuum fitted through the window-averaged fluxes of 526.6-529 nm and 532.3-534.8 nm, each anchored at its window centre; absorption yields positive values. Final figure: -0.22 nm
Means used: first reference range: 14.5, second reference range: 15.4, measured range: 16.3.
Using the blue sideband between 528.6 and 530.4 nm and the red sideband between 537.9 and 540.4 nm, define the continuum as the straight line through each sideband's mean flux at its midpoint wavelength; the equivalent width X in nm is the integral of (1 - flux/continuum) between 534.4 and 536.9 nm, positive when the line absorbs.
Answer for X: -0.086 nm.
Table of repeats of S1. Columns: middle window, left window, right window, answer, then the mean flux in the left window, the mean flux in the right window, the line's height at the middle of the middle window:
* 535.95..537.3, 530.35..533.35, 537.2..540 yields -0.03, 16.1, 15.7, 15.8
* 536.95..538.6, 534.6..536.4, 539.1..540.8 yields -0.01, 16.6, 15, 15.8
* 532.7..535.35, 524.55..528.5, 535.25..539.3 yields 0.09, 15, 16.3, 15.9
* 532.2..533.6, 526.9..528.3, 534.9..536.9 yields 0.06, 14.5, 16.5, 15.8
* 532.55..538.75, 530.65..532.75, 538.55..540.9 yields 0.04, 16.8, 15.1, 16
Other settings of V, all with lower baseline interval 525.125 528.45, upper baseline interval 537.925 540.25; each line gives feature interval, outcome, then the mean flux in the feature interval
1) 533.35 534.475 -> -0.03 nm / 15.8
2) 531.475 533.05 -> -0.09 nm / 16.2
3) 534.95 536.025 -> -0.07 nm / 16.6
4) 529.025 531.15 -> -0.15 nm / 16.1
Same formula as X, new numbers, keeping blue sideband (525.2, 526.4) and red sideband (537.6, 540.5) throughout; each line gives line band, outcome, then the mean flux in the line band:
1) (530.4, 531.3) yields -0.05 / 16.7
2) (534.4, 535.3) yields 0.01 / 15.8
